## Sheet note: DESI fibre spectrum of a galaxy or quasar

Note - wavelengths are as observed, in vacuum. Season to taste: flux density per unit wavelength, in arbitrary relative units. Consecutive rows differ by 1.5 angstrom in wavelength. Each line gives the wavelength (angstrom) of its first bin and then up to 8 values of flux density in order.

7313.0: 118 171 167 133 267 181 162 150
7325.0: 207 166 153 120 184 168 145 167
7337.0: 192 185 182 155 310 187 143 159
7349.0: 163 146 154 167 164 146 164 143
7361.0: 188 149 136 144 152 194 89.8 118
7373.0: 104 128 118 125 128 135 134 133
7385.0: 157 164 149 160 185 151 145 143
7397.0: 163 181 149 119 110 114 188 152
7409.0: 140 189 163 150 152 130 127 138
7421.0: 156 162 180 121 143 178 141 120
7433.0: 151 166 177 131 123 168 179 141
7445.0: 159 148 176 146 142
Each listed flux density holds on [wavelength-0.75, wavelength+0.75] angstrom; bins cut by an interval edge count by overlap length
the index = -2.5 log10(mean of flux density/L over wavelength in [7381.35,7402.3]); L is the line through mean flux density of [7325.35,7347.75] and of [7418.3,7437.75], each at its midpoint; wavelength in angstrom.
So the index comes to 0.058 mag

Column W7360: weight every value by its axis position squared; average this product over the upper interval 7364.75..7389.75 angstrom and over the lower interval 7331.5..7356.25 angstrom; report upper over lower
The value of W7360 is 0.79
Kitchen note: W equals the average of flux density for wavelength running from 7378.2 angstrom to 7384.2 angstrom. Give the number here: 132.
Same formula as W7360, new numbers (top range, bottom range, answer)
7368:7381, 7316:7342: 0.74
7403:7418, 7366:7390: 1.10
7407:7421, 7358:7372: 1.03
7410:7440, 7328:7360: 0.91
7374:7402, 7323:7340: 0.88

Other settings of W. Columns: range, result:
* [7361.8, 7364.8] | 142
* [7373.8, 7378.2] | 124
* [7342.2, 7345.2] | 248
